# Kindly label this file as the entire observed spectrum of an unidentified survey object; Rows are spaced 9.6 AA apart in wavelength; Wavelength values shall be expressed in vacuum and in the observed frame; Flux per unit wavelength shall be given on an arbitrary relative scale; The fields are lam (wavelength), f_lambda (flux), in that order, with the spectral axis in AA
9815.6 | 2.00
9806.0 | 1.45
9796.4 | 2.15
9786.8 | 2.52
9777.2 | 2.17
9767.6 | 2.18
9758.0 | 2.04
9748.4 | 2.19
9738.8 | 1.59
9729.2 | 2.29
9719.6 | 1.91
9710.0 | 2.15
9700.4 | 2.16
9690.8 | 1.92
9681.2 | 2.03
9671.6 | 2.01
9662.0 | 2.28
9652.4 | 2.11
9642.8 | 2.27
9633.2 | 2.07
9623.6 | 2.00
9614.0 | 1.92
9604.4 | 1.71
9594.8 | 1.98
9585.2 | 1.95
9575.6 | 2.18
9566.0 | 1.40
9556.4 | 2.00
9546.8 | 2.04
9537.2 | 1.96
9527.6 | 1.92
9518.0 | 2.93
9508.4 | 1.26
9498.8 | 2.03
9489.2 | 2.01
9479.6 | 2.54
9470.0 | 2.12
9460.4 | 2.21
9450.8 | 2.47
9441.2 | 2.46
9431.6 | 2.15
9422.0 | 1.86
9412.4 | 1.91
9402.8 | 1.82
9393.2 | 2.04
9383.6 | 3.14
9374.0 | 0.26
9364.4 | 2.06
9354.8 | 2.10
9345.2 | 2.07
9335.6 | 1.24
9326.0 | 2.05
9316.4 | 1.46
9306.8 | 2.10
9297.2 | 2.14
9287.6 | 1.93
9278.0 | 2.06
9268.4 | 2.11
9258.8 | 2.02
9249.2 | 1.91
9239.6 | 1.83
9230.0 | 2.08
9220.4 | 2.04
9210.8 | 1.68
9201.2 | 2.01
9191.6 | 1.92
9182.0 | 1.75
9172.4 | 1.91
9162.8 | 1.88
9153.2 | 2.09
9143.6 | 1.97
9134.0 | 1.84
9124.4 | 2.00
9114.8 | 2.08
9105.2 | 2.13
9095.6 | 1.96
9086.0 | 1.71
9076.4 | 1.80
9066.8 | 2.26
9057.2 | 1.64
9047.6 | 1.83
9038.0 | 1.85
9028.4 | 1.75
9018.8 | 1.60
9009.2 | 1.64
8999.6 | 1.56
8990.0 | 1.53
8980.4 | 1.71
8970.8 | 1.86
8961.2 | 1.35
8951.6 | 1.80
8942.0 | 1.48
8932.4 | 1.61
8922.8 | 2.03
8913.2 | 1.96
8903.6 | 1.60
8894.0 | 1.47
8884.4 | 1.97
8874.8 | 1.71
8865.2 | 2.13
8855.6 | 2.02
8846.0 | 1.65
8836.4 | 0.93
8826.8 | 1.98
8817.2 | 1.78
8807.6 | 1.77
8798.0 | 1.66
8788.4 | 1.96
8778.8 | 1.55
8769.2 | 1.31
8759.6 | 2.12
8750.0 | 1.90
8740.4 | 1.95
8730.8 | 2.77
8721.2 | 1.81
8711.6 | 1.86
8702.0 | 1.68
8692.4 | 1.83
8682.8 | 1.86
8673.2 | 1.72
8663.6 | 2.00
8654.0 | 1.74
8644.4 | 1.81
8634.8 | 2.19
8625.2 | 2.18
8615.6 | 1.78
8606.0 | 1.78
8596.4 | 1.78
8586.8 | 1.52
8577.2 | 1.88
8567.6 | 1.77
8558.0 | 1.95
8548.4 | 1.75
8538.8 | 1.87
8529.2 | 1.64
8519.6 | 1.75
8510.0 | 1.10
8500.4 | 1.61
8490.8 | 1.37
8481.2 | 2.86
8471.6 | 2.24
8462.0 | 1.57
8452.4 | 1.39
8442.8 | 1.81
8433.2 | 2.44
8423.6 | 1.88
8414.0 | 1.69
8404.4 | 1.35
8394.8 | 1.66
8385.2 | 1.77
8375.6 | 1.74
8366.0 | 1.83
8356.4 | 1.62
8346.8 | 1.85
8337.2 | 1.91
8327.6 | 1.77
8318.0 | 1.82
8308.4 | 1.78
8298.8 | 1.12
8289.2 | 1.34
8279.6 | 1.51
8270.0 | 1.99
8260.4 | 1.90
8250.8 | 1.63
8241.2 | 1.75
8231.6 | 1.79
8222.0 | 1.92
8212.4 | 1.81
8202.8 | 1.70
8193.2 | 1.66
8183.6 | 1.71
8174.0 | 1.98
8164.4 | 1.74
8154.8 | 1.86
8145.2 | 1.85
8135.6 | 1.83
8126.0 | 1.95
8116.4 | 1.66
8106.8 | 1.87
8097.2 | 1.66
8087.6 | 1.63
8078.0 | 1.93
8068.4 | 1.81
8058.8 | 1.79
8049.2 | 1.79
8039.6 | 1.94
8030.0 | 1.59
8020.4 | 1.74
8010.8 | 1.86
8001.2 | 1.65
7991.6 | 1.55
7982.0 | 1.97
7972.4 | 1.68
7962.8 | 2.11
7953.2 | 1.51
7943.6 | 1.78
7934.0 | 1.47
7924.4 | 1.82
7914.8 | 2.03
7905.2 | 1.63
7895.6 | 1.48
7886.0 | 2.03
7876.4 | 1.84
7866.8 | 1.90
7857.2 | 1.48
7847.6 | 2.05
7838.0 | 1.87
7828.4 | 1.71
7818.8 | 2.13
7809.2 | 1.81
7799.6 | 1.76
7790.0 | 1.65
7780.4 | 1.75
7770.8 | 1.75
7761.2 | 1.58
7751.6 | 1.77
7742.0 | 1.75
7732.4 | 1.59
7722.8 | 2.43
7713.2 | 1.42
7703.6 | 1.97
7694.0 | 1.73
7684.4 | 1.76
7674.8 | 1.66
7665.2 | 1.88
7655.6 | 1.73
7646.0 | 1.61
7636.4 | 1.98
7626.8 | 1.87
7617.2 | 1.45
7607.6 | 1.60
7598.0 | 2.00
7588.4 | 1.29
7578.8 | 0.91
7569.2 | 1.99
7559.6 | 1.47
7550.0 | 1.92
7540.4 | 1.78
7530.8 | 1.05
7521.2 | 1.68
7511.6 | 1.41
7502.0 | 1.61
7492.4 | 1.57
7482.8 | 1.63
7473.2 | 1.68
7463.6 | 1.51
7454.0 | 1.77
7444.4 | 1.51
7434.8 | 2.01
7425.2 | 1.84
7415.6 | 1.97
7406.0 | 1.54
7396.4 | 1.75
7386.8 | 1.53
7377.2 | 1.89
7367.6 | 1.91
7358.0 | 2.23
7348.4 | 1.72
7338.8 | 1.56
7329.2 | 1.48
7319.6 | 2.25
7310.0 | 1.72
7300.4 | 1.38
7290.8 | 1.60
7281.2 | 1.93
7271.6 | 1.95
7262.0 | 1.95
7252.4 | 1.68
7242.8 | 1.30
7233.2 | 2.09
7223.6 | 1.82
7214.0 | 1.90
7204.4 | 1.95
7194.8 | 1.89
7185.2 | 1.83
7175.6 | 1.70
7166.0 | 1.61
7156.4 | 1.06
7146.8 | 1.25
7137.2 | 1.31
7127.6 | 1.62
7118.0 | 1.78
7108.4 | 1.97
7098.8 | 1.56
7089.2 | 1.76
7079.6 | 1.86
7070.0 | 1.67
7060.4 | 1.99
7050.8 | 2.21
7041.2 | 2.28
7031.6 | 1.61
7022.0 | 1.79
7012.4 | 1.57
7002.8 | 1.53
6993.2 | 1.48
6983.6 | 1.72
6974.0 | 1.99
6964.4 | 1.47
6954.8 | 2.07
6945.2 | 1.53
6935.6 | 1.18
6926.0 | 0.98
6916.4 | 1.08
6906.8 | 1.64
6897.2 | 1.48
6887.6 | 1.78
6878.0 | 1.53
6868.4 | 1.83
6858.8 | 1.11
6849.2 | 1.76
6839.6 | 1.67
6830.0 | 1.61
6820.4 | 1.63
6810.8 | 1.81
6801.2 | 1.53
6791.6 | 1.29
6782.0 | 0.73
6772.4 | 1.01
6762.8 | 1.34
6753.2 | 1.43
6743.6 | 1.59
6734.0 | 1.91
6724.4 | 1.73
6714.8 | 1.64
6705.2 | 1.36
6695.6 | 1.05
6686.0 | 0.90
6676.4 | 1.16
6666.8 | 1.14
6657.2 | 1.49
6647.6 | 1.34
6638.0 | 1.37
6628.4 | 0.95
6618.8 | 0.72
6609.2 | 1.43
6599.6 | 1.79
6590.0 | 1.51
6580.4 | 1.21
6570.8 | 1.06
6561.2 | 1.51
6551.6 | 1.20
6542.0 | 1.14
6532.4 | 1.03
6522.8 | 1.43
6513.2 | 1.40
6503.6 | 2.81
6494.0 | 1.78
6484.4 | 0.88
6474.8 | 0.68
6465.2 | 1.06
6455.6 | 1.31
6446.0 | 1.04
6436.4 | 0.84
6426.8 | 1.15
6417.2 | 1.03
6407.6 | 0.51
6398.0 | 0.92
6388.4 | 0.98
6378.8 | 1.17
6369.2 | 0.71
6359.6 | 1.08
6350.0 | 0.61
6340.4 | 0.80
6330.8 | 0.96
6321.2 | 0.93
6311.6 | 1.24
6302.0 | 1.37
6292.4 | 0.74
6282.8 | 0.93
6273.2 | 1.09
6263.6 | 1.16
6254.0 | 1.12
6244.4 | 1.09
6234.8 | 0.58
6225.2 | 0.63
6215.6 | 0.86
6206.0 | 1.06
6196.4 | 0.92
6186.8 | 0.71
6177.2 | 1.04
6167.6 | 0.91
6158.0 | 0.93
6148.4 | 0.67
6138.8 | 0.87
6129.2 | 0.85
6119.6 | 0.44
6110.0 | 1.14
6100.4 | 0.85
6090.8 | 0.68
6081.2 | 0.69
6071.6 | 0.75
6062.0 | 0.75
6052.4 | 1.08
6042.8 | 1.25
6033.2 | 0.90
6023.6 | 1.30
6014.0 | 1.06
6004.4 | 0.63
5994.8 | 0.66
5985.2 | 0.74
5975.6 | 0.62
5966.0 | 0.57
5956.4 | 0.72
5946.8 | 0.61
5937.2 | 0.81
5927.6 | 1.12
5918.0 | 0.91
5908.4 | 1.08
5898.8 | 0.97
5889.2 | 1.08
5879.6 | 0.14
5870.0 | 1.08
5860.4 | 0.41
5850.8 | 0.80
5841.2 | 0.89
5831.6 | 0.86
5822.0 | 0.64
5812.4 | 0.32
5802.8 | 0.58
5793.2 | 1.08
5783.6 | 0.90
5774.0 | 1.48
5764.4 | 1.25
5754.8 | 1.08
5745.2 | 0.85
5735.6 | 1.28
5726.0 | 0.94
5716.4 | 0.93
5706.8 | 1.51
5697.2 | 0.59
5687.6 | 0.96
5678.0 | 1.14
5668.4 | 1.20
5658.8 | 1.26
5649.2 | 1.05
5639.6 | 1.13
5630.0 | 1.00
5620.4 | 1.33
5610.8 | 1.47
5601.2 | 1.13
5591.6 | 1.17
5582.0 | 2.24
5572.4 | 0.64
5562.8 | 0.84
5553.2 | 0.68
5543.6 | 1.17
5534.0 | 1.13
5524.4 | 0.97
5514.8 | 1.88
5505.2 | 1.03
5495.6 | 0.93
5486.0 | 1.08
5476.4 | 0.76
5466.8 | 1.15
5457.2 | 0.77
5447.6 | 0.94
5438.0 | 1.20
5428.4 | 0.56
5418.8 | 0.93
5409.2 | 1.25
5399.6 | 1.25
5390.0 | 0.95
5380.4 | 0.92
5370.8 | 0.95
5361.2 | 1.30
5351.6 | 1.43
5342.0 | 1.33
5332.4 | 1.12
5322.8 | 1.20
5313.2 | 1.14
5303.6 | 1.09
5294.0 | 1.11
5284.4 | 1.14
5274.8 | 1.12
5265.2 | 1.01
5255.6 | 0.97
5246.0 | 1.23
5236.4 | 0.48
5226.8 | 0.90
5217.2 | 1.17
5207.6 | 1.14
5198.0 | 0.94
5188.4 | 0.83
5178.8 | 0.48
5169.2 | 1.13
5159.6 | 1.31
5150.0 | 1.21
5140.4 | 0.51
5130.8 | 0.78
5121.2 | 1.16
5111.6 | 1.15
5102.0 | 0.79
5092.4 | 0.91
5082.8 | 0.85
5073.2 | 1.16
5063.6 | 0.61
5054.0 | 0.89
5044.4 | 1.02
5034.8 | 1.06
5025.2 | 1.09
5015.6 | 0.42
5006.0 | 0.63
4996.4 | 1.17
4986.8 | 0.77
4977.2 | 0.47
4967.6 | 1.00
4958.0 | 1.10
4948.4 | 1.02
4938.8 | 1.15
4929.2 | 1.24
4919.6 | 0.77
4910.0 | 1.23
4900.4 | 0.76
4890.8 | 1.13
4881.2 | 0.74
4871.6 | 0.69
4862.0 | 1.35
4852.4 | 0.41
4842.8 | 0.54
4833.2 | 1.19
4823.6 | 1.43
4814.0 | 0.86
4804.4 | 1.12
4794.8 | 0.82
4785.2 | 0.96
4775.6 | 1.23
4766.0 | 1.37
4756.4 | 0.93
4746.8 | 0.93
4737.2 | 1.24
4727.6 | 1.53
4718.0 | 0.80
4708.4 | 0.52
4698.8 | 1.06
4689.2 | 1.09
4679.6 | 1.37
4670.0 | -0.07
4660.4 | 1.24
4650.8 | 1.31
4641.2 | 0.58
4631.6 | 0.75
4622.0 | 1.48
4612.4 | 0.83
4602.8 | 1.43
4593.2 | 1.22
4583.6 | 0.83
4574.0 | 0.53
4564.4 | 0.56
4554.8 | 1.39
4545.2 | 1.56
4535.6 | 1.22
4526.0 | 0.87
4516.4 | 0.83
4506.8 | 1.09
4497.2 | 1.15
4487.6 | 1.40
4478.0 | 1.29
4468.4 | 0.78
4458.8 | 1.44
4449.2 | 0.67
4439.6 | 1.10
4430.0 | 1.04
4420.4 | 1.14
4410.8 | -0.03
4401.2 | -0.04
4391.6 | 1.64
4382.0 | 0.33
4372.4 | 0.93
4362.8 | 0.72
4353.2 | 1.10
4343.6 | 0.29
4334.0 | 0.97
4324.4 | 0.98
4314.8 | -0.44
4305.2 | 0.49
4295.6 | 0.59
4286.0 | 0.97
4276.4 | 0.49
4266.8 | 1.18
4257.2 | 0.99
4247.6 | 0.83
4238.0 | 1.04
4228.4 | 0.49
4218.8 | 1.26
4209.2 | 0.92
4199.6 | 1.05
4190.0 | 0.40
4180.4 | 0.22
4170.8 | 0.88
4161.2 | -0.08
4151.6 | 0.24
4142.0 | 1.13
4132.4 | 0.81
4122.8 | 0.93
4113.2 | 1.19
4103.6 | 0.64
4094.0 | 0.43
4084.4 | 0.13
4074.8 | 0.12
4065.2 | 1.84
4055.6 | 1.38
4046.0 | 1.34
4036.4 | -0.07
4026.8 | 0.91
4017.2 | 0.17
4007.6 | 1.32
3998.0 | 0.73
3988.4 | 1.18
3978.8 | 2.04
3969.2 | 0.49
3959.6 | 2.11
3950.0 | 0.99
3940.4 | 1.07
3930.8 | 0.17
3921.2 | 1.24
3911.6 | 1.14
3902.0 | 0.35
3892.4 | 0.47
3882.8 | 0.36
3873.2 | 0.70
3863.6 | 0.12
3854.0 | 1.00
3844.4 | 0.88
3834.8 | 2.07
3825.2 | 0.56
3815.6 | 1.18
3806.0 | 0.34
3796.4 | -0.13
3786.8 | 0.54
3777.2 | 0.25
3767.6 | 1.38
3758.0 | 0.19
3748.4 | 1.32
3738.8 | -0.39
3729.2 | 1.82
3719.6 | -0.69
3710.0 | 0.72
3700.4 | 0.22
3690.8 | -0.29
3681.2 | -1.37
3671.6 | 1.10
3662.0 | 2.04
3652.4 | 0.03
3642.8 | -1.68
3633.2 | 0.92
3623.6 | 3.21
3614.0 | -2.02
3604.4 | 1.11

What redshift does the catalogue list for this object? 0.74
